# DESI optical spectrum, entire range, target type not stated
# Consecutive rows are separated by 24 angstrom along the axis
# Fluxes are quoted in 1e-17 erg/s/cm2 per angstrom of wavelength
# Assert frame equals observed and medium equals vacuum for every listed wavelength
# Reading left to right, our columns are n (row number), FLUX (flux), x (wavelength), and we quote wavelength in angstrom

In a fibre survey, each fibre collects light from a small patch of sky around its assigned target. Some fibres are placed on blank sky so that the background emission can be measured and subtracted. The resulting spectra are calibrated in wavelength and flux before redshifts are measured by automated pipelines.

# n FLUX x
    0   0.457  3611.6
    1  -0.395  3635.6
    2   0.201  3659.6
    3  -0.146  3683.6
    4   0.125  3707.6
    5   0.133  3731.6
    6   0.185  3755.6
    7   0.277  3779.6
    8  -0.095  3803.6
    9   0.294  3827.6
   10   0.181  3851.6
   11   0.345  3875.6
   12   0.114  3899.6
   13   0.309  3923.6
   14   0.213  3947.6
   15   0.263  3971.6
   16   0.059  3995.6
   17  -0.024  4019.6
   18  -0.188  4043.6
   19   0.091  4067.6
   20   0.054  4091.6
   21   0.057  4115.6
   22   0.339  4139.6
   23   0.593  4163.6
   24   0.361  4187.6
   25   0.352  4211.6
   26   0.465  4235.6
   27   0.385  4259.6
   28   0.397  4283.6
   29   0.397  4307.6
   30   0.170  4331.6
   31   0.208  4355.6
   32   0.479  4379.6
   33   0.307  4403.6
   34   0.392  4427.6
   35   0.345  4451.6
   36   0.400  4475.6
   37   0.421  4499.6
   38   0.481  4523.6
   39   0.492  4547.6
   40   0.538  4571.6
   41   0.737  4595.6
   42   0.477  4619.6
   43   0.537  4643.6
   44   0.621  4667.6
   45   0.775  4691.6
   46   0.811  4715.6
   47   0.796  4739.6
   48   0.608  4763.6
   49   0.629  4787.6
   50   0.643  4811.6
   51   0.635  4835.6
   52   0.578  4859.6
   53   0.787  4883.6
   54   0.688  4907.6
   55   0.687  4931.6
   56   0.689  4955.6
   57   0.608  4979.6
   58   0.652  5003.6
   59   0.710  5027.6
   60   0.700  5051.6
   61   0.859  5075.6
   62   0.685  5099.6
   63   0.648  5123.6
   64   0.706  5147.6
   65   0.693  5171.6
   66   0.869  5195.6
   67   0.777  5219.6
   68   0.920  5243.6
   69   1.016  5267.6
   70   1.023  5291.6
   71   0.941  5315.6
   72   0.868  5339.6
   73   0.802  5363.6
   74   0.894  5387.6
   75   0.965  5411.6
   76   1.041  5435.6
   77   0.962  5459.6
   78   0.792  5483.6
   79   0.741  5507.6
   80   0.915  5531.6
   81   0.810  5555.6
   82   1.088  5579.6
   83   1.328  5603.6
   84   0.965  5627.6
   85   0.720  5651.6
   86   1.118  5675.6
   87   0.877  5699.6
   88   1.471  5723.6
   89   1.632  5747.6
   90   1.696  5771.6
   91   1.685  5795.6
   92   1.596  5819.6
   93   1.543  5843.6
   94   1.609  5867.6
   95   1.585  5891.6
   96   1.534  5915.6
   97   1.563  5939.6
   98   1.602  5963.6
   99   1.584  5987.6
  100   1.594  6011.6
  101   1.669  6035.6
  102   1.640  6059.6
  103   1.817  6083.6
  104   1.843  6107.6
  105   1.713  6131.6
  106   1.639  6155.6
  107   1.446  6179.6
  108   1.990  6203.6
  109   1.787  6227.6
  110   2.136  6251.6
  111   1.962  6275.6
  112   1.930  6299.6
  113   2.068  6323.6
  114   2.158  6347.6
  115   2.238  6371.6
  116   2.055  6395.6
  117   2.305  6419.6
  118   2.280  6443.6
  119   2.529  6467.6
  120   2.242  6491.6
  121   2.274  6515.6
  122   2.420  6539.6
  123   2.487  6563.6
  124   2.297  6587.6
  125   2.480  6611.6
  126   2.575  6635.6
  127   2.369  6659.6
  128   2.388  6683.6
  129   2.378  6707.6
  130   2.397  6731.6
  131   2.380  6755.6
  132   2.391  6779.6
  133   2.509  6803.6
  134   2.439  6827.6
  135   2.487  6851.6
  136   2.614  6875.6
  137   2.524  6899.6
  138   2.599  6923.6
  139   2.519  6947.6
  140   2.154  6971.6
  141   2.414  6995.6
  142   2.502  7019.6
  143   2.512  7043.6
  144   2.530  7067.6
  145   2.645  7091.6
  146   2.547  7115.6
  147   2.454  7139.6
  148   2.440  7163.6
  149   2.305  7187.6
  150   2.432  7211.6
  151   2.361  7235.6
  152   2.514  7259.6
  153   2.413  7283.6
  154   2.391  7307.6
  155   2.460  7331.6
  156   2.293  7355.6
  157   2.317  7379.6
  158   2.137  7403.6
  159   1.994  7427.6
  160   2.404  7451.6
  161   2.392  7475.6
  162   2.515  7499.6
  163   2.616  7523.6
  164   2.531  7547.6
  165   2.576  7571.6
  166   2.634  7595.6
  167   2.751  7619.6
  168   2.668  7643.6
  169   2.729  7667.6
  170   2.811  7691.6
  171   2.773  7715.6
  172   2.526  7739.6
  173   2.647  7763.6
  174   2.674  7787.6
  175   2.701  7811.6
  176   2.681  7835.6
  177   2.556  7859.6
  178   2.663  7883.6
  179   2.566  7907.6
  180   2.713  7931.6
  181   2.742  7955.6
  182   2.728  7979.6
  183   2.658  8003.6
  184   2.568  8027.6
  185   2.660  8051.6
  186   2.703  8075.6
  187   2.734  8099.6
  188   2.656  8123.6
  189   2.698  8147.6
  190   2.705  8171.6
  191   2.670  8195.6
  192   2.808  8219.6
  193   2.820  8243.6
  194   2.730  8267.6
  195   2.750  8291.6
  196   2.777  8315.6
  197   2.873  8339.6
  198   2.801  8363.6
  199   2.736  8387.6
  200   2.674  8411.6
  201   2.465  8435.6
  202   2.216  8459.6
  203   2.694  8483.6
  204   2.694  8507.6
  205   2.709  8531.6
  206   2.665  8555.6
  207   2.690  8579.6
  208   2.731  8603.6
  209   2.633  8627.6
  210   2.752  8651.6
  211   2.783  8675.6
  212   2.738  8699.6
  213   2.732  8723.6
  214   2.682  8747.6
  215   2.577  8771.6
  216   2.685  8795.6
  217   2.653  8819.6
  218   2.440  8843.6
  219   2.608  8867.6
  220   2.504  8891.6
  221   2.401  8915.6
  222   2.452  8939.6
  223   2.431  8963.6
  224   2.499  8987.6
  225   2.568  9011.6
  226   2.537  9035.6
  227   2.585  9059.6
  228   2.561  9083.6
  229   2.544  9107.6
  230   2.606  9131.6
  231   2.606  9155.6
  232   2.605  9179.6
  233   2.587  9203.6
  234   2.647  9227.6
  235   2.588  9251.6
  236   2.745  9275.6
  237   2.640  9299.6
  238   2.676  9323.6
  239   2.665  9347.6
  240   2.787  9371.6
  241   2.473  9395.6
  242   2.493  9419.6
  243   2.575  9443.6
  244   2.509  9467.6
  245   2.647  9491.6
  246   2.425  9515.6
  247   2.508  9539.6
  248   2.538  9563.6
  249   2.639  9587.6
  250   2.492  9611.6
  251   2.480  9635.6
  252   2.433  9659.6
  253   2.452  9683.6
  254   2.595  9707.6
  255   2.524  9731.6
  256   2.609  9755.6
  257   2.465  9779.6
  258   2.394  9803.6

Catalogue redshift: 0.434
